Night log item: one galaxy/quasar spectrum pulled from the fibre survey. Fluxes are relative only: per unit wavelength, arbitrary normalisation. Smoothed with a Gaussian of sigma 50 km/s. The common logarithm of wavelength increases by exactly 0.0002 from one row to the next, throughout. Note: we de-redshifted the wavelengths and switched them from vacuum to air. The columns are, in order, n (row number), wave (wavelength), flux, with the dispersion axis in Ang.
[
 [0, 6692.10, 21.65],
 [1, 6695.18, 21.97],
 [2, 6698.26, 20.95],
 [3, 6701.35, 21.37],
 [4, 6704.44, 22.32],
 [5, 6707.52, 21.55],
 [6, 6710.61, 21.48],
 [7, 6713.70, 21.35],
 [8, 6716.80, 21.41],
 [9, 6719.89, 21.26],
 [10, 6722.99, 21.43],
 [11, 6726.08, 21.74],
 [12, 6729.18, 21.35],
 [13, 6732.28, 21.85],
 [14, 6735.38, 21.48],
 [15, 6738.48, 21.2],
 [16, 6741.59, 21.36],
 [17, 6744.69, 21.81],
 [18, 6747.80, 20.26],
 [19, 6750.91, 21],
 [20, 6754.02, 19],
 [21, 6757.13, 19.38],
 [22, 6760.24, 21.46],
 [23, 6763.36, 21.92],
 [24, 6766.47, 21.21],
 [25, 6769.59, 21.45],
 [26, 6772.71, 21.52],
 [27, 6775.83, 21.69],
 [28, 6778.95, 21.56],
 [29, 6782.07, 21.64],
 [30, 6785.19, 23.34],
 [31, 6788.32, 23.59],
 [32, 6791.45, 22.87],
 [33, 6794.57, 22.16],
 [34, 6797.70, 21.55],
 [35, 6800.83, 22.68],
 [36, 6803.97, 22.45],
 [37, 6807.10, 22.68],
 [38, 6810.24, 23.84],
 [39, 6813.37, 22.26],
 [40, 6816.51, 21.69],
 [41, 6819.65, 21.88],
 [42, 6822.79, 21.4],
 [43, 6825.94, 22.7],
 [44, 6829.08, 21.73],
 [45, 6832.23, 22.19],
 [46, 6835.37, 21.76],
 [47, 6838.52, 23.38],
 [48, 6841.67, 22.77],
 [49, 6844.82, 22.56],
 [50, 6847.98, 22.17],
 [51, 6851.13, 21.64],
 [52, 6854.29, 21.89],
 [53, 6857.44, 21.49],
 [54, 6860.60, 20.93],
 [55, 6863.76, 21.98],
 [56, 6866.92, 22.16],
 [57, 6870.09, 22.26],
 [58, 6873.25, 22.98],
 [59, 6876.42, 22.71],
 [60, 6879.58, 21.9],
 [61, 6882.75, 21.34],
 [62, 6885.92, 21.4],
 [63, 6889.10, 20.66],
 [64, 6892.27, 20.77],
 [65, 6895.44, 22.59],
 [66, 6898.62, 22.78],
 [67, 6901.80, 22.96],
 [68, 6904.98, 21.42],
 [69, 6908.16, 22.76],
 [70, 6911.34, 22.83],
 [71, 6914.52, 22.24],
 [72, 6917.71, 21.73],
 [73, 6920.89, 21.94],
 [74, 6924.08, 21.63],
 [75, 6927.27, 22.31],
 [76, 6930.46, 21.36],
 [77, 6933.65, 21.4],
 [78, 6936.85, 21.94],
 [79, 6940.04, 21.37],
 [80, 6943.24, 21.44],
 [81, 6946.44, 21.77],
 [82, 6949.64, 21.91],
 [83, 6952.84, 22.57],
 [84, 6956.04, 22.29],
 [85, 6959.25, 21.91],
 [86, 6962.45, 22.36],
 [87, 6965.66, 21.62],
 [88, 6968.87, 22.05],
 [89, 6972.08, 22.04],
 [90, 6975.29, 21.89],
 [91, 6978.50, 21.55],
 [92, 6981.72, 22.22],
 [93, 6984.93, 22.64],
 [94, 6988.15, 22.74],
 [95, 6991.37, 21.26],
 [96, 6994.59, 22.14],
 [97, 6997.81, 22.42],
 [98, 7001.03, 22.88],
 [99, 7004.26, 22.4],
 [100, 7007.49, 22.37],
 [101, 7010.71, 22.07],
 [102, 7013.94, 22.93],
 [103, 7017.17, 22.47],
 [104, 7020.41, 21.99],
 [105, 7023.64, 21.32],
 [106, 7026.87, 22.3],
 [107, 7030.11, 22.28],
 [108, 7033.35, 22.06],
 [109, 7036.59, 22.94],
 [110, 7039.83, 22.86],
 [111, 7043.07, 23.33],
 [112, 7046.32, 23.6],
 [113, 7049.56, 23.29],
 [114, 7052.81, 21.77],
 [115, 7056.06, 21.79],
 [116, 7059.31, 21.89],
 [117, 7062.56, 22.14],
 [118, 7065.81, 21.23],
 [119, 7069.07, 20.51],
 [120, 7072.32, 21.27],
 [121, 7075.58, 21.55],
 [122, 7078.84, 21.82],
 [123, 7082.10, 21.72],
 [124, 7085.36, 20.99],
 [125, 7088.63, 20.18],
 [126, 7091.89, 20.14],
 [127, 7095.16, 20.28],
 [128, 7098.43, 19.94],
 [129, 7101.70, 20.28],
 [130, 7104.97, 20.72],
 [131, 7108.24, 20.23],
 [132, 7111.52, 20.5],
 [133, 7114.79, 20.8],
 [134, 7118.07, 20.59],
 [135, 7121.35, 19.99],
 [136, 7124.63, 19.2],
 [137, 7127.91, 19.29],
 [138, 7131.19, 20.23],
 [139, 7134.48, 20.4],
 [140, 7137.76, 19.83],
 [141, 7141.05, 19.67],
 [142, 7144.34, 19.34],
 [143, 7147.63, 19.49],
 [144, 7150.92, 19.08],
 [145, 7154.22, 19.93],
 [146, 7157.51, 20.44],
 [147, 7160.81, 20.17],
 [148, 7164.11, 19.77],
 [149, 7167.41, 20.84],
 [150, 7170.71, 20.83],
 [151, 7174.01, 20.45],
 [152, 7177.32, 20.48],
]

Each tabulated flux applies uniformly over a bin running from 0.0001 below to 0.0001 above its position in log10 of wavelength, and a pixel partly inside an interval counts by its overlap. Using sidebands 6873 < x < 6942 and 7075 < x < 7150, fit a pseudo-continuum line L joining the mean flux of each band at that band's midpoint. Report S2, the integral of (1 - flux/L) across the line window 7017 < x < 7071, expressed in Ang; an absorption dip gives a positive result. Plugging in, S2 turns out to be -3.56 Ang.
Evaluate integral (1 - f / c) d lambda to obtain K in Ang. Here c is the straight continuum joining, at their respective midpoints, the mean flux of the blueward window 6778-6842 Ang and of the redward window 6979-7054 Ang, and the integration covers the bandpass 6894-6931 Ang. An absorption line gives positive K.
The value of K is 0.29 Ang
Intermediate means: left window 22.4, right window 22.4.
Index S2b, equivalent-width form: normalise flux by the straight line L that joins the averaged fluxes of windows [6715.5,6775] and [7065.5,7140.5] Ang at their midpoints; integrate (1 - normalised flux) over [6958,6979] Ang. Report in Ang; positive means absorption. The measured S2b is -1.21 Ang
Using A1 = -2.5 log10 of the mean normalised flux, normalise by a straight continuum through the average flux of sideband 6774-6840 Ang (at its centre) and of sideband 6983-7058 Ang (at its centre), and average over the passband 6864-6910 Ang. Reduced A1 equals 0.02 mag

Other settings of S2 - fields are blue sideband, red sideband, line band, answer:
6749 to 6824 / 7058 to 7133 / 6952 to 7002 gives -2.4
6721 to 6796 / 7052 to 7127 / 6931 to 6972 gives -1.5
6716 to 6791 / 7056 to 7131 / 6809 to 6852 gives -2.0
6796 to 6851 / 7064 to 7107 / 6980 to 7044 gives -3.4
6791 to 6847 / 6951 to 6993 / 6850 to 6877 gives 0.4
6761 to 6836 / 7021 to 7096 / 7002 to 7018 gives -0.4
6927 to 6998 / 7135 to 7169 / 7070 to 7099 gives -0.4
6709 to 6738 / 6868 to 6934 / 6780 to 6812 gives -1.4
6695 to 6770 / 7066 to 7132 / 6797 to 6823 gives -1.5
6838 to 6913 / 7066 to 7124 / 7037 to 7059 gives -1.8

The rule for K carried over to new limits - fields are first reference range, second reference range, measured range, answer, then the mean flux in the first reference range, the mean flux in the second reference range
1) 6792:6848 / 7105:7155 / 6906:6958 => -1.2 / 22.3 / 19.9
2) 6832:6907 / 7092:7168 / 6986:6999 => -0.7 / 22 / 20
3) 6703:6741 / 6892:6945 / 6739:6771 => 1.1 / 21.5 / 22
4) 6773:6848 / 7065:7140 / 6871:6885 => -0.2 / 22.3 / 20.5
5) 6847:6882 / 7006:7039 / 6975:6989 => 0.0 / 22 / 22.3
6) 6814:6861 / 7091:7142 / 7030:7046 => -1.7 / 22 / 20.1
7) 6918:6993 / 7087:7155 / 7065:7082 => -0.6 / 21.9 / 20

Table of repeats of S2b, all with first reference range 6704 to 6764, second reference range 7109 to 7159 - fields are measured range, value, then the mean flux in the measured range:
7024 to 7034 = -0.9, 22.1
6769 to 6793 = -1.4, 22.2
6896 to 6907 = -0.9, 22.4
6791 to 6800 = -0.5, 22.2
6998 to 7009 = -1.2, 22.5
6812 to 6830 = -0.9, 21.9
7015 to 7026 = -0.9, 22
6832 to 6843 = -0.9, 22.6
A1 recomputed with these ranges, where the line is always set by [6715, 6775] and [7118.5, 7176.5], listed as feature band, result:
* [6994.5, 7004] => -0.107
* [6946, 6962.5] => -0.082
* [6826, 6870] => -0.062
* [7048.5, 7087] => -0.075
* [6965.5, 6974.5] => -0.075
